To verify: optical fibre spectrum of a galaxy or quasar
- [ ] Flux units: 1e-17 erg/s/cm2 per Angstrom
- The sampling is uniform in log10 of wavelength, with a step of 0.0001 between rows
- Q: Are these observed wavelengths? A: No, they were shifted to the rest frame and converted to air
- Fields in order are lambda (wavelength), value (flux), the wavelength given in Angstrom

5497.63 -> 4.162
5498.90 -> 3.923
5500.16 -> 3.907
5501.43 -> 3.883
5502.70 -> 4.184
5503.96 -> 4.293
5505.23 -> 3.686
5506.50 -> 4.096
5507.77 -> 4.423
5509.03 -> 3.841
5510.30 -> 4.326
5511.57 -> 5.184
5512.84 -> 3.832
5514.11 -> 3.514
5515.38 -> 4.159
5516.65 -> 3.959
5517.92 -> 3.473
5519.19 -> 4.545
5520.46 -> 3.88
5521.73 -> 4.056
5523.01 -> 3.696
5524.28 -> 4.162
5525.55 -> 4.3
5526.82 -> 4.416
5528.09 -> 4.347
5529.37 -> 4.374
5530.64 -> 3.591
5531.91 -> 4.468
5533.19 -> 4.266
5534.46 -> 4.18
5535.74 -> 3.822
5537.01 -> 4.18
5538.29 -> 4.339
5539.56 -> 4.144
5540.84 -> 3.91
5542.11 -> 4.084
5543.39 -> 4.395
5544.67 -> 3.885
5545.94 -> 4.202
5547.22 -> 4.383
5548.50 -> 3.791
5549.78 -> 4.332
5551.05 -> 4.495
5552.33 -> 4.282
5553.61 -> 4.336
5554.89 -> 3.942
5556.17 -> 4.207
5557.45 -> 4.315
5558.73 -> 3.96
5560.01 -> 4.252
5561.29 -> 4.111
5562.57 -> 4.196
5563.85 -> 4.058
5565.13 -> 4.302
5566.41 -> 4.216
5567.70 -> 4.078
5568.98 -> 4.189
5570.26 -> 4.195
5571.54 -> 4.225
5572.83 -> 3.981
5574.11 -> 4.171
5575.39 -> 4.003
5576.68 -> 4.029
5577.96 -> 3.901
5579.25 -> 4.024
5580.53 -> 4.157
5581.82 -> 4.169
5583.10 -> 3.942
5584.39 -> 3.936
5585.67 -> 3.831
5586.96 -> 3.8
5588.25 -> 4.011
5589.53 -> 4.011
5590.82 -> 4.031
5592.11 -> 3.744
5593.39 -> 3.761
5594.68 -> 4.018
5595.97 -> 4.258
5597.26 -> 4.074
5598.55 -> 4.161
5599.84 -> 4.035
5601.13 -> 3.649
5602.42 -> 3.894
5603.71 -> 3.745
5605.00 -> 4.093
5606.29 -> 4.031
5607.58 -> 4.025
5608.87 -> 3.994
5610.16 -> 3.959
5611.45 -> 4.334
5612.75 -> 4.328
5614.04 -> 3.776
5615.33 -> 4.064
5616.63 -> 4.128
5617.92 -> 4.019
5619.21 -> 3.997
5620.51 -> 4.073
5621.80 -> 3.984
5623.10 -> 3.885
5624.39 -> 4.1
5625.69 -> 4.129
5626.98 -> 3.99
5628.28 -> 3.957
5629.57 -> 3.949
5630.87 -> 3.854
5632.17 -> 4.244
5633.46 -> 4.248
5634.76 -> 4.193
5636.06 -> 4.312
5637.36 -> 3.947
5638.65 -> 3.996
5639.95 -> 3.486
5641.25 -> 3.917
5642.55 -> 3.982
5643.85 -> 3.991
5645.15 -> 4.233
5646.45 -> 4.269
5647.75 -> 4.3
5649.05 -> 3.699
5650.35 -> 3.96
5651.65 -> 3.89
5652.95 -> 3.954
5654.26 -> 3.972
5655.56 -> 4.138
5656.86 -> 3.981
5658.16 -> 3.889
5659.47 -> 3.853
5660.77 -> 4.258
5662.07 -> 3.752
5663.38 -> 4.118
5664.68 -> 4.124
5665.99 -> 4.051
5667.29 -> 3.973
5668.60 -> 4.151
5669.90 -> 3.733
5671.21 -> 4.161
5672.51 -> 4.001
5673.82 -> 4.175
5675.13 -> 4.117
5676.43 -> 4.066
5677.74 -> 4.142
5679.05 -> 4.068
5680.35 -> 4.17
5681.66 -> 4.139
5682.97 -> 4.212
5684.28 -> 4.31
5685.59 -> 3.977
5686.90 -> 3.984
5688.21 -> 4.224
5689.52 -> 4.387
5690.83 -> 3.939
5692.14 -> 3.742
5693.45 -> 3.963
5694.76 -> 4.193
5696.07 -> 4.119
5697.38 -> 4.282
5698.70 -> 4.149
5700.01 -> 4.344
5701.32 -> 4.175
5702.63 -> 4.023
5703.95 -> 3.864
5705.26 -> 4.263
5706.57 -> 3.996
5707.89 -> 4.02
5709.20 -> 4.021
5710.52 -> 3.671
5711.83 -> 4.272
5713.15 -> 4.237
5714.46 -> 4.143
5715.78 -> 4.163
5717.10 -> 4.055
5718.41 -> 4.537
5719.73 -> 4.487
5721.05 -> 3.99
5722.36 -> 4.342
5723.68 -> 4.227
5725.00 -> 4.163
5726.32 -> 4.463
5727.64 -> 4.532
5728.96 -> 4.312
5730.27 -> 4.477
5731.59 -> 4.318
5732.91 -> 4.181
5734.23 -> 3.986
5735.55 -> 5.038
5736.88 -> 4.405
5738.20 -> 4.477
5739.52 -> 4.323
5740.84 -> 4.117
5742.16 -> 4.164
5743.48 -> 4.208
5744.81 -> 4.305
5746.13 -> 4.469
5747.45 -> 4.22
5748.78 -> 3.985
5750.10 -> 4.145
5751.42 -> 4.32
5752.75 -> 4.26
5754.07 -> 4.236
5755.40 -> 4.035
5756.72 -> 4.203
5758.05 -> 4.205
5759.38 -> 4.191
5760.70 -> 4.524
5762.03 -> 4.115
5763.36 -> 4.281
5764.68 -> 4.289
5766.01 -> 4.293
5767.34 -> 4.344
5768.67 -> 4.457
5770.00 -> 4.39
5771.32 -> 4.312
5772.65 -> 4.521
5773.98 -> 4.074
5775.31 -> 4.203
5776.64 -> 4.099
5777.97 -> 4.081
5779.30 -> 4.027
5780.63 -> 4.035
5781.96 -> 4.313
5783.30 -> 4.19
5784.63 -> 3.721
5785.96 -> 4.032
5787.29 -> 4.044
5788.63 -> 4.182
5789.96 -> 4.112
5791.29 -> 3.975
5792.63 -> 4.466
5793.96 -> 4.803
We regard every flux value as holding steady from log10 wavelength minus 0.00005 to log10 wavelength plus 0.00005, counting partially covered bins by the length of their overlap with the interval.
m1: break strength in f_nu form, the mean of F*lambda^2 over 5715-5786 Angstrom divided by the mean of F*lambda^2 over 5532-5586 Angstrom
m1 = 1.10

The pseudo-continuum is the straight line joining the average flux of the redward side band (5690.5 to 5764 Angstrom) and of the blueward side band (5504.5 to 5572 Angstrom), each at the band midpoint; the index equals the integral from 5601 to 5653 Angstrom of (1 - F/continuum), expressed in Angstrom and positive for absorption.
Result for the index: 1.97 Angstrom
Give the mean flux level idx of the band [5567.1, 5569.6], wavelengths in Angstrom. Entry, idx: 4.14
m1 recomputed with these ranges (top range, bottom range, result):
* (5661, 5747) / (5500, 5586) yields 1.07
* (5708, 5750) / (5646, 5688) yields 1.08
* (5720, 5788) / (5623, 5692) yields 1.09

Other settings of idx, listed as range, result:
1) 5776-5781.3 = 4.06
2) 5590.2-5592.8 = 3.89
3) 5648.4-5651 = 3.83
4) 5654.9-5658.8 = 4.01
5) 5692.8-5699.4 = 4.14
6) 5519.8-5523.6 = 3.88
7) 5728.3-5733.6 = 4.33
